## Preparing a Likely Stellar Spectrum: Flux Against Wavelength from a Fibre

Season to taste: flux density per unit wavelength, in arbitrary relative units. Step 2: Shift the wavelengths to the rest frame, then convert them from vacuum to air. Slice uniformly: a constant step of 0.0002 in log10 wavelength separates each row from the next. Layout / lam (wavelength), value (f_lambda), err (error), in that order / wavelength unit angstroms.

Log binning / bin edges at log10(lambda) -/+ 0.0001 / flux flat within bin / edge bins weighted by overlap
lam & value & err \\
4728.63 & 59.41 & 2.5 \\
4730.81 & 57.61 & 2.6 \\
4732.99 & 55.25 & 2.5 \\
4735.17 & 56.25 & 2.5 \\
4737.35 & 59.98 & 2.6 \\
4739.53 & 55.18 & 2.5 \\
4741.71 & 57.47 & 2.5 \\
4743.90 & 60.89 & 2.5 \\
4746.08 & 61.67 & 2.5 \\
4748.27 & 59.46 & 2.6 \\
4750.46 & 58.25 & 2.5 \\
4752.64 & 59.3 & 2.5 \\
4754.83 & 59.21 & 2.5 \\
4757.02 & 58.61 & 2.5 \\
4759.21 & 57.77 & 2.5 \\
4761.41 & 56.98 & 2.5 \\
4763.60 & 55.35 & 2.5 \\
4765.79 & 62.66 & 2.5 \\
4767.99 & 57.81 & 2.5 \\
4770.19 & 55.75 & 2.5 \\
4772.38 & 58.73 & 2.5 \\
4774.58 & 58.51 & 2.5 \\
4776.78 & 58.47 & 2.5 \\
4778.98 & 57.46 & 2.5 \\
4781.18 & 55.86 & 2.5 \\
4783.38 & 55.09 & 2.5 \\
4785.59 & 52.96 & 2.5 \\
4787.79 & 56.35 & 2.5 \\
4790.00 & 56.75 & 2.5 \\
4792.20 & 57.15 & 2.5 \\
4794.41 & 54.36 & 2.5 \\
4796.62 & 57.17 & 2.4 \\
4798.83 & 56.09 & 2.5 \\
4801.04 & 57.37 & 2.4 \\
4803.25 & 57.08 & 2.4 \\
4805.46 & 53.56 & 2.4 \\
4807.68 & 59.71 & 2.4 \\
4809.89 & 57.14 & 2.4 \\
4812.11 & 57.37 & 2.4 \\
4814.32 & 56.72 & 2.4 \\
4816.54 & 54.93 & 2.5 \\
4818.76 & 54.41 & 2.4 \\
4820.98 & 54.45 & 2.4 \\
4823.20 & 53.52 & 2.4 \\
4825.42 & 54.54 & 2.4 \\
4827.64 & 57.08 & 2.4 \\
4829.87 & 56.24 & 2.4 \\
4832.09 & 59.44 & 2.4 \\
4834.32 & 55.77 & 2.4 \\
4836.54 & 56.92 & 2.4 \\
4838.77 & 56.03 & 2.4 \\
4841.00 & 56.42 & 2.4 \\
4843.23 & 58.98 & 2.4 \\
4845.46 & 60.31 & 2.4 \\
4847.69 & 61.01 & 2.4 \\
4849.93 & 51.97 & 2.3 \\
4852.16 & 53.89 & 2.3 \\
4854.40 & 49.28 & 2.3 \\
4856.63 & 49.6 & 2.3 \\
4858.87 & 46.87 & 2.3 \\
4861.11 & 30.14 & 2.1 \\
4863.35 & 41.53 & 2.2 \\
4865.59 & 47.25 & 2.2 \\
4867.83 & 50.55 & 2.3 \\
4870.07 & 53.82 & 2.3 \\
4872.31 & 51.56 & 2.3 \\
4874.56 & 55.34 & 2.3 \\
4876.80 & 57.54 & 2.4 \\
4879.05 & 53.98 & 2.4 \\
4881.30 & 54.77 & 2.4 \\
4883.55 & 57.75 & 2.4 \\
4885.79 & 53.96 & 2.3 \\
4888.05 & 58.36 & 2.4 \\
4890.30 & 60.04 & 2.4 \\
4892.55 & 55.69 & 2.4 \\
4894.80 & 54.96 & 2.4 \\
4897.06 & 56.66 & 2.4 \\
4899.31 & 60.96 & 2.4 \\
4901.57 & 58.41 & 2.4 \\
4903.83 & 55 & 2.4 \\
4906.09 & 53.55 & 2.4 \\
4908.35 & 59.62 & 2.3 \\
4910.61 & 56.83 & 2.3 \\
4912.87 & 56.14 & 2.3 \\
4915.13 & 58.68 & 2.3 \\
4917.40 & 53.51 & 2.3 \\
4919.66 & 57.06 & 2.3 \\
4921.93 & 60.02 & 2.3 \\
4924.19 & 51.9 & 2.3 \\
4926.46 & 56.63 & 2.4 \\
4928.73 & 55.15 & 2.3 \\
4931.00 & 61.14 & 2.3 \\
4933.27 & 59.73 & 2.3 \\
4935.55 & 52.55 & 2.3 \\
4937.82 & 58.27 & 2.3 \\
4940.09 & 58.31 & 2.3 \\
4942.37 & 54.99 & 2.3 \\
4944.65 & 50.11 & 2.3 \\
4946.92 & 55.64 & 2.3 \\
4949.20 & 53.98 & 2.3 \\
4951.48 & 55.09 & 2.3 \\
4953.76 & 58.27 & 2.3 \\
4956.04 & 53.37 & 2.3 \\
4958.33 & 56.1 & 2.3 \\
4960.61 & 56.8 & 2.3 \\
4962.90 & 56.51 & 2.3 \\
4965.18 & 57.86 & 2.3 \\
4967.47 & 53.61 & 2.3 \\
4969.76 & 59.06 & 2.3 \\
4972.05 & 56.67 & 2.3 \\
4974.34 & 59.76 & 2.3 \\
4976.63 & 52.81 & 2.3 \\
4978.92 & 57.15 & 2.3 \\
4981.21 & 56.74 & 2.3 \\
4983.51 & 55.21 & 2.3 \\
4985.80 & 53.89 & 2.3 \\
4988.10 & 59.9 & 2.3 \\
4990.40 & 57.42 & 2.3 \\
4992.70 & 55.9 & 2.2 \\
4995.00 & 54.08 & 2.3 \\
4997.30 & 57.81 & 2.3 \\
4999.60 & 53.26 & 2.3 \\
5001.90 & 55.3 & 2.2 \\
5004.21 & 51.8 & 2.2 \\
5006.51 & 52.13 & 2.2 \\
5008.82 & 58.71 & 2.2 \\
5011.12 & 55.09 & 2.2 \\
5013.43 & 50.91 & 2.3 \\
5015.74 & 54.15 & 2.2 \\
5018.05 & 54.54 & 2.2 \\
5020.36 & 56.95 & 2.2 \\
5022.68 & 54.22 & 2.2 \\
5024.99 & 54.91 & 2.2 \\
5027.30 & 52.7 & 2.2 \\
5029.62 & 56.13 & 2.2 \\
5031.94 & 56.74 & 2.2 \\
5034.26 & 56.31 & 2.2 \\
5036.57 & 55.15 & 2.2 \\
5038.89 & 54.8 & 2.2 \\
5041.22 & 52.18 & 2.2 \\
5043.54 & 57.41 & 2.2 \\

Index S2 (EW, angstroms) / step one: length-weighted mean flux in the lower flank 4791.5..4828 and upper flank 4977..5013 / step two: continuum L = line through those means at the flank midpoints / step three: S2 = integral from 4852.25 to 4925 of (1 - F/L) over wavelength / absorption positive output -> 2.6 angstroms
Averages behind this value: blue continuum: 56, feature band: 53.8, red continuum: 55.5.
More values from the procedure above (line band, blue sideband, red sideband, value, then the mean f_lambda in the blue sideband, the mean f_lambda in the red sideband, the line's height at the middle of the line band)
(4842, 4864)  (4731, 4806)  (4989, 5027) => 2.3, 57.4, 54.8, 56.5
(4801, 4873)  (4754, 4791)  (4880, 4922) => 4.2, 57.3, 56.9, 57.1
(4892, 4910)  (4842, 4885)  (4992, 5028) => -1.5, 51.9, 54.5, 52.6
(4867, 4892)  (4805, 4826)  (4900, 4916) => 0.6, 55.7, 57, 56.6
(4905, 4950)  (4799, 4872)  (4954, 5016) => -1.0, 53.9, 55.7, 55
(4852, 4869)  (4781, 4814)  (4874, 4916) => 3.3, 56.3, 56.8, 56.6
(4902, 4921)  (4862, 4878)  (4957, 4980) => -1.1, 50.8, 56.6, 53.2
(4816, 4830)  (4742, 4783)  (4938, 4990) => 0.7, 58.4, 56.1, 57.7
